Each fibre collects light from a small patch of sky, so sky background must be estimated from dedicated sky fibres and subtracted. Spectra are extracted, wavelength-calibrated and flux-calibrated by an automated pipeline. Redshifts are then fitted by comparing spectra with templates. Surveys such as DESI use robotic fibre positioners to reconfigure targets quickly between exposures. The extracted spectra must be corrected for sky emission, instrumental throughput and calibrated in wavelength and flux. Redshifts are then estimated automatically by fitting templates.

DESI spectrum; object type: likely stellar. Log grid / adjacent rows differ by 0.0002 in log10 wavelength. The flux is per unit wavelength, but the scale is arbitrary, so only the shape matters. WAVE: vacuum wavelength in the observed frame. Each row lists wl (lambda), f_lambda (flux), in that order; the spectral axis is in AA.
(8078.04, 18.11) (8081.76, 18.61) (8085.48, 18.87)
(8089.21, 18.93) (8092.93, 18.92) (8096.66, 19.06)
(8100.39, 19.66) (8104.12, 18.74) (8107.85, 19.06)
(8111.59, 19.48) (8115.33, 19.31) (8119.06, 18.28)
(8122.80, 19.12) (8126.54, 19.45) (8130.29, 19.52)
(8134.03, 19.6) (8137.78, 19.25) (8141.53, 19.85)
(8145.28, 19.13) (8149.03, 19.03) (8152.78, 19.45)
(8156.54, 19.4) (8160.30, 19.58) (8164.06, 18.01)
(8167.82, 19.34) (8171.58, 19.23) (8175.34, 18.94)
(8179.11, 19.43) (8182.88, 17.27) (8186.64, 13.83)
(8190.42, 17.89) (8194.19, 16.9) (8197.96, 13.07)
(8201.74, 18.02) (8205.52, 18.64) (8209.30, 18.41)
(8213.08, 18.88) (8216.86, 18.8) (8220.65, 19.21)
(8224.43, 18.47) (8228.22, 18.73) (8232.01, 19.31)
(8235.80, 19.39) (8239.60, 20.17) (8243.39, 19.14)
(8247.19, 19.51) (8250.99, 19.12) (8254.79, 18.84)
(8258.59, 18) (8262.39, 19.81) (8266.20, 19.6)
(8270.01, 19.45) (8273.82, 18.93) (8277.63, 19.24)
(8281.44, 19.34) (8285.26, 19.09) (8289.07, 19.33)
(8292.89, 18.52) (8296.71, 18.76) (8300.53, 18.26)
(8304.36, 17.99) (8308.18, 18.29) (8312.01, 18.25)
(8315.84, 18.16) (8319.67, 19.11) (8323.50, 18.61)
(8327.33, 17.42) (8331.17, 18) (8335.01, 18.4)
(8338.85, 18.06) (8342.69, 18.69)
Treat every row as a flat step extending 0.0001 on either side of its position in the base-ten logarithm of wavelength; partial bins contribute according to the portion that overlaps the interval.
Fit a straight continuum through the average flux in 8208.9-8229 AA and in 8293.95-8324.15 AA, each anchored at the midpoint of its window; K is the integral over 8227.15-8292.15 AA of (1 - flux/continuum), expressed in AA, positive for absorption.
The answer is -2.13 AA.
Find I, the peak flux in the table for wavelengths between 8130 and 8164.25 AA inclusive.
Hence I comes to 19.85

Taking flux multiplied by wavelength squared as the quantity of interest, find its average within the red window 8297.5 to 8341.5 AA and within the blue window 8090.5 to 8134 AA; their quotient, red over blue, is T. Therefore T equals 1.00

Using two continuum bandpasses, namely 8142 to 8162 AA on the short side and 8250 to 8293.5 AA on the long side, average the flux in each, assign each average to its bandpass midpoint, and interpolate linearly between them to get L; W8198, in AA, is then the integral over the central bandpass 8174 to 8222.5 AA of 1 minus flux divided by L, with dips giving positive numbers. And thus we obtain 4.1 AA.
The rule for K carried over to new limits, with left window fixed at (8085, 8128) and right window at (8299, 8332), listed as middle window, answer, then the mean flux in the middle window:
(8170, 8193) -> 1.3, 17.7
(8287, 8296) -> -0.3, 18.9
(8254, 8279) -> -0.9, 19.1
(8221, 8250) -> -1.1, 19.2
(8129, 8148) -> -0.5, 19.5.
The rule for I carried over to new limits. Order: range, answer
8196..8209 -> 18.64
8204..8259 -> 20.17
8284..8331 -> 19.33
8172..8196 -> 19.43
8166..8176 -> 19.34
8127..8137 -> 19.6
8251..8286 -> 19.81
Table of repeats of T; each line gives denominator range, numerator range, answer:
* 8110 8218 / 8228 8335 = 1.05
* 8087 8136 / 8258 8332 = 1.02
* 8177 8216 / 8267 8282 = 1.14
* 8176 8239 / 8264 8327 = 1.07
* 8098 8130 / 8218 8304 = 1.03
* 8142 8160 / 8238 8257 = 1.02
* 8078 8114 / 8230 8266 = 1.05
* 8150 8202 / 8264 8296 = 1.10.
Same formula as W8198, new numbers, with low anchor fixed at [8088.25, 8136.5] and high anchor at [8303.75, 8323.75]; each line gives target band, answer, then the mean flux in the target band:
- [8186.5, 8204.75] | 2.5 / 16.3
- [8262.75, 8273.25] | -0.5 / 19.5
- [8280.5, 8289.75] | -0.4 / 19.2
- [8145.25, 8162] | -0.3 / 19.3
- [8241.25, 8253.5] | -0.4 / 19.3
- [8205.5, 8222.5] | 0.0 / 18.8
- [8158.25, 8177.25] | -0.1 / 19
